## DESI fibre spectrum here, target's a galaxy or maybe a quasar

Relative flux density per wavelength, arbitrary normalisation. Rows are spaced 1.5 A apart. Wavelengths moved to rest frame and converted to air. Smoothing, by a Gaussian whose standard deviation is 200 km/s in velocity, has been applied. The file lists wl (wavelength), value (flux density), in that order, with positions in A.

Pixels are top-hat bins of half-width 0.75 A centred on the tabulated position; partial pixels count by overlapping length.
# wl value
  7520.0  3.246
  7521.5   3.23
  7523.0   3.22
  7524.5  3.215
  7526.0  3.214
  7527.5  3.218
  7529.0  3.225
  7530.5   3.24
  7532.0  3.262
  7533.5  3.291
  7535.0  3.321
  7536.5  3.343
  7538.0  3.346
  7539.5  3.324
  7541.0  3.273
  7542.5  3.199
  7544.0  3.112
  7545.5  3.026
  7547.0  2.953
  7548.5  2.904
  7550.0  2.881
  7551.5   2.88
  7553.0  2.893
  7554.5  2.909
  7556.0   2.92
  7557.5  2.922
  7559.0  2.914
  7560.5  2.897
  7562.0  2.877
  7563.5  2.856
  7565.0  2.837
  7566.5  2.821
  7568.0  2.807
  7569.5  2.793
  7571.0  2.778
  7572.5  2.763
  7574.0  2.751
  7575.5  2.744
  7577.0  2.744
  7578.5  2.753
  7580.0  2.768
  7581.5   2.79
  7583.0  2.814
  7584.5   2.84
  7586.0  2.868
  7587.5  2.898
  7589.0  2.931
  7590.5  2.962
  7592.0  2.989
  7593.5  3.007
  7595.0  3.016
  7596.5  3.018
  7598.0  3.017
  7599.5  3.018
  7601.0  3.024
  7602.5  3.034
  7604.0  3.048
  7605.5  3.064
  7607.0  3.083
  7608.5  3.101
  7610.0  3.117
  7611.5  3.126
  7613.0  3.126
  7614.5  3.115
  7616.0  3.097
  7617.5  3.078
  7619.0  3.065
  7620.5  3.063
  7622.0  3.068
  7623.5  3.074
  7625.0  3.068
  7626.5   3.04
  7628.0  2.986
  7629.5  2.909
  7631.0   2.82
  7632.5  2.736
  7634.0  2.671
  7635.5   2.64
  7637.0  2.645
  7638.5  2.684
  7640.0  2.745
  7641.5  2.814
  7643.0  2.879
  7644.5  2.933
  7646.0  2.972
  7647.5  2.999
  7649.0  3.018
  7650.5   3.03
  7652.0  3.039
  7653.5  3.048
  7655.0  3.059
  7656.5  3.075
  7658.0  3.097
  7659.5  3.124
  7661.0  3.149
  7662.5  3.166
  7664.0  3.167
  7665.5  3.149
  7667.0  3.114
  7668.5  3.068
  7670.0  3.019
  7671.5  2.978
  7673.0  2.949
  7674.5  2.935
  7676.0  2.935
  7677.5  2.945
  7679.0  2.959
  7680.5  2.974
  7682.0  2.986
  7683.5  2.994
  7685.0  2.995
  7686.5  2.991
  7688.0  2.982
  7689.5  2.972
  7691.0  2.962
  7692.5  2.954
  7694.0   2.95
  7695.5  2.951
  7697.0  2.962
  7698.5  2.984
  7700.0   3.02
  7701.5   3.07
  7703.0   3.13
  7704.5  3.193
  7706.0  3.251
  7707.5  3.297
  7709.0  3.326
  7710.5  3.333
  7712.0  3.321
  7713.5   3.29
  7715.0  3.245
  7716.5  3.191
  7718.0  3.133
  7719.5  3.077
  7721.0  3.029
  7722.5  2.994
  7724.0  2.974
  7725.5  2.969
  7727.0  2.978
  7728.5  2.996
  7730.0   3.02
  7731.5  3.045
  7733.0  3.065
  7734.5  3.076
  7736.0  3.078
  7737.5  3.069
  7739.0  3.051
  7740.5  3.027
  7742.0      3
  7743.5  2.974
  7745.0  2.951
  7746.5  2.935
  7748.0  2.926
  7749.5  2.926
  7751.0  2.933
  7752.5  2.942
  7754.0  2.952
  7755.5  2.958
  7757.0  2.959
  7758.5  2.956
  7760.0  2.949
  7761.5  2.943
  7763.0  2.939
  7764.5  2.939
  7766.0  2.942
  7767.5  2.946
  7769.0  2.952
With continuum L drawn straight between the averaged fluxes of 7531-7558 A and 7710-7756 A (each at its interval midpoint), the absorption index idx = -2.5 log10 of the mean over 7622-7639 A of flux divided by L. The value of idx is 0.08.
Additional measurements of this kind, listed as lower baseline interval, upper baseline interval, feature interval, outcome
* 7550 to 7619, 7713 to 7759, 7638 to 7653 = 0.02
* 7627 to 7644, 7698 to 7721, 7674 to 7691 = 0.03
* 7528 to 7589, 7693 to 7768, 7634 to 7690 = 0.01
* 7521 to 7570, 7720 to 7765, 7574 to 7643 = 0.04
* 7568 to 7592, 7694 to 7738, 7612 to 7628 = -0.06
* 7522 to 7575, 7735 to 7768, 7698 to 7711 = -0.07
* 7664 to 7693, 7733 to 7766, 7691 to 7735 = -0.04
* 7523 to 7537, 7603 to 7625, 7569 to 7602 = 0.10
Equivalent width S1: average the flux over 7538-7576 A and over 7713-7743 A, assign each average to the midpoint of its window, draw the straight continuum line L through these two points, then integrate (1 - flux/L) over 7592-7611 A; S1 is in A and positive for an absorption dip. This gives -0.5 A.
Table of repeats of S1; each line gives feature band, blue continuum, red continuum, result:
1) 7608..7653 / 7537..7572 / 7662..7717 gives 1.0 A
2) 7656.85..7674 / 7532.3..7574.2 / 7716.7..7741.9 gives -0.4 A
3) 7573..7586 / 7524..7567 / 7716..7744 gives 1.2 A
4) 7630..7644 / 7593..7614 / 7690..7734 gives 1.5 A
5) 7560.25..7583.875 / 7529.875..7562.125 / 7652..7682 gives 2.1 A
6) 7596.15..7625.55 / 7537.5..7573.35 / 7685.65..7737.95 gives -0.7 A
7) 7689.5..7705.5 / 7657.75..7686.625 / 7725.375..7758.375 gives 0.0 A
